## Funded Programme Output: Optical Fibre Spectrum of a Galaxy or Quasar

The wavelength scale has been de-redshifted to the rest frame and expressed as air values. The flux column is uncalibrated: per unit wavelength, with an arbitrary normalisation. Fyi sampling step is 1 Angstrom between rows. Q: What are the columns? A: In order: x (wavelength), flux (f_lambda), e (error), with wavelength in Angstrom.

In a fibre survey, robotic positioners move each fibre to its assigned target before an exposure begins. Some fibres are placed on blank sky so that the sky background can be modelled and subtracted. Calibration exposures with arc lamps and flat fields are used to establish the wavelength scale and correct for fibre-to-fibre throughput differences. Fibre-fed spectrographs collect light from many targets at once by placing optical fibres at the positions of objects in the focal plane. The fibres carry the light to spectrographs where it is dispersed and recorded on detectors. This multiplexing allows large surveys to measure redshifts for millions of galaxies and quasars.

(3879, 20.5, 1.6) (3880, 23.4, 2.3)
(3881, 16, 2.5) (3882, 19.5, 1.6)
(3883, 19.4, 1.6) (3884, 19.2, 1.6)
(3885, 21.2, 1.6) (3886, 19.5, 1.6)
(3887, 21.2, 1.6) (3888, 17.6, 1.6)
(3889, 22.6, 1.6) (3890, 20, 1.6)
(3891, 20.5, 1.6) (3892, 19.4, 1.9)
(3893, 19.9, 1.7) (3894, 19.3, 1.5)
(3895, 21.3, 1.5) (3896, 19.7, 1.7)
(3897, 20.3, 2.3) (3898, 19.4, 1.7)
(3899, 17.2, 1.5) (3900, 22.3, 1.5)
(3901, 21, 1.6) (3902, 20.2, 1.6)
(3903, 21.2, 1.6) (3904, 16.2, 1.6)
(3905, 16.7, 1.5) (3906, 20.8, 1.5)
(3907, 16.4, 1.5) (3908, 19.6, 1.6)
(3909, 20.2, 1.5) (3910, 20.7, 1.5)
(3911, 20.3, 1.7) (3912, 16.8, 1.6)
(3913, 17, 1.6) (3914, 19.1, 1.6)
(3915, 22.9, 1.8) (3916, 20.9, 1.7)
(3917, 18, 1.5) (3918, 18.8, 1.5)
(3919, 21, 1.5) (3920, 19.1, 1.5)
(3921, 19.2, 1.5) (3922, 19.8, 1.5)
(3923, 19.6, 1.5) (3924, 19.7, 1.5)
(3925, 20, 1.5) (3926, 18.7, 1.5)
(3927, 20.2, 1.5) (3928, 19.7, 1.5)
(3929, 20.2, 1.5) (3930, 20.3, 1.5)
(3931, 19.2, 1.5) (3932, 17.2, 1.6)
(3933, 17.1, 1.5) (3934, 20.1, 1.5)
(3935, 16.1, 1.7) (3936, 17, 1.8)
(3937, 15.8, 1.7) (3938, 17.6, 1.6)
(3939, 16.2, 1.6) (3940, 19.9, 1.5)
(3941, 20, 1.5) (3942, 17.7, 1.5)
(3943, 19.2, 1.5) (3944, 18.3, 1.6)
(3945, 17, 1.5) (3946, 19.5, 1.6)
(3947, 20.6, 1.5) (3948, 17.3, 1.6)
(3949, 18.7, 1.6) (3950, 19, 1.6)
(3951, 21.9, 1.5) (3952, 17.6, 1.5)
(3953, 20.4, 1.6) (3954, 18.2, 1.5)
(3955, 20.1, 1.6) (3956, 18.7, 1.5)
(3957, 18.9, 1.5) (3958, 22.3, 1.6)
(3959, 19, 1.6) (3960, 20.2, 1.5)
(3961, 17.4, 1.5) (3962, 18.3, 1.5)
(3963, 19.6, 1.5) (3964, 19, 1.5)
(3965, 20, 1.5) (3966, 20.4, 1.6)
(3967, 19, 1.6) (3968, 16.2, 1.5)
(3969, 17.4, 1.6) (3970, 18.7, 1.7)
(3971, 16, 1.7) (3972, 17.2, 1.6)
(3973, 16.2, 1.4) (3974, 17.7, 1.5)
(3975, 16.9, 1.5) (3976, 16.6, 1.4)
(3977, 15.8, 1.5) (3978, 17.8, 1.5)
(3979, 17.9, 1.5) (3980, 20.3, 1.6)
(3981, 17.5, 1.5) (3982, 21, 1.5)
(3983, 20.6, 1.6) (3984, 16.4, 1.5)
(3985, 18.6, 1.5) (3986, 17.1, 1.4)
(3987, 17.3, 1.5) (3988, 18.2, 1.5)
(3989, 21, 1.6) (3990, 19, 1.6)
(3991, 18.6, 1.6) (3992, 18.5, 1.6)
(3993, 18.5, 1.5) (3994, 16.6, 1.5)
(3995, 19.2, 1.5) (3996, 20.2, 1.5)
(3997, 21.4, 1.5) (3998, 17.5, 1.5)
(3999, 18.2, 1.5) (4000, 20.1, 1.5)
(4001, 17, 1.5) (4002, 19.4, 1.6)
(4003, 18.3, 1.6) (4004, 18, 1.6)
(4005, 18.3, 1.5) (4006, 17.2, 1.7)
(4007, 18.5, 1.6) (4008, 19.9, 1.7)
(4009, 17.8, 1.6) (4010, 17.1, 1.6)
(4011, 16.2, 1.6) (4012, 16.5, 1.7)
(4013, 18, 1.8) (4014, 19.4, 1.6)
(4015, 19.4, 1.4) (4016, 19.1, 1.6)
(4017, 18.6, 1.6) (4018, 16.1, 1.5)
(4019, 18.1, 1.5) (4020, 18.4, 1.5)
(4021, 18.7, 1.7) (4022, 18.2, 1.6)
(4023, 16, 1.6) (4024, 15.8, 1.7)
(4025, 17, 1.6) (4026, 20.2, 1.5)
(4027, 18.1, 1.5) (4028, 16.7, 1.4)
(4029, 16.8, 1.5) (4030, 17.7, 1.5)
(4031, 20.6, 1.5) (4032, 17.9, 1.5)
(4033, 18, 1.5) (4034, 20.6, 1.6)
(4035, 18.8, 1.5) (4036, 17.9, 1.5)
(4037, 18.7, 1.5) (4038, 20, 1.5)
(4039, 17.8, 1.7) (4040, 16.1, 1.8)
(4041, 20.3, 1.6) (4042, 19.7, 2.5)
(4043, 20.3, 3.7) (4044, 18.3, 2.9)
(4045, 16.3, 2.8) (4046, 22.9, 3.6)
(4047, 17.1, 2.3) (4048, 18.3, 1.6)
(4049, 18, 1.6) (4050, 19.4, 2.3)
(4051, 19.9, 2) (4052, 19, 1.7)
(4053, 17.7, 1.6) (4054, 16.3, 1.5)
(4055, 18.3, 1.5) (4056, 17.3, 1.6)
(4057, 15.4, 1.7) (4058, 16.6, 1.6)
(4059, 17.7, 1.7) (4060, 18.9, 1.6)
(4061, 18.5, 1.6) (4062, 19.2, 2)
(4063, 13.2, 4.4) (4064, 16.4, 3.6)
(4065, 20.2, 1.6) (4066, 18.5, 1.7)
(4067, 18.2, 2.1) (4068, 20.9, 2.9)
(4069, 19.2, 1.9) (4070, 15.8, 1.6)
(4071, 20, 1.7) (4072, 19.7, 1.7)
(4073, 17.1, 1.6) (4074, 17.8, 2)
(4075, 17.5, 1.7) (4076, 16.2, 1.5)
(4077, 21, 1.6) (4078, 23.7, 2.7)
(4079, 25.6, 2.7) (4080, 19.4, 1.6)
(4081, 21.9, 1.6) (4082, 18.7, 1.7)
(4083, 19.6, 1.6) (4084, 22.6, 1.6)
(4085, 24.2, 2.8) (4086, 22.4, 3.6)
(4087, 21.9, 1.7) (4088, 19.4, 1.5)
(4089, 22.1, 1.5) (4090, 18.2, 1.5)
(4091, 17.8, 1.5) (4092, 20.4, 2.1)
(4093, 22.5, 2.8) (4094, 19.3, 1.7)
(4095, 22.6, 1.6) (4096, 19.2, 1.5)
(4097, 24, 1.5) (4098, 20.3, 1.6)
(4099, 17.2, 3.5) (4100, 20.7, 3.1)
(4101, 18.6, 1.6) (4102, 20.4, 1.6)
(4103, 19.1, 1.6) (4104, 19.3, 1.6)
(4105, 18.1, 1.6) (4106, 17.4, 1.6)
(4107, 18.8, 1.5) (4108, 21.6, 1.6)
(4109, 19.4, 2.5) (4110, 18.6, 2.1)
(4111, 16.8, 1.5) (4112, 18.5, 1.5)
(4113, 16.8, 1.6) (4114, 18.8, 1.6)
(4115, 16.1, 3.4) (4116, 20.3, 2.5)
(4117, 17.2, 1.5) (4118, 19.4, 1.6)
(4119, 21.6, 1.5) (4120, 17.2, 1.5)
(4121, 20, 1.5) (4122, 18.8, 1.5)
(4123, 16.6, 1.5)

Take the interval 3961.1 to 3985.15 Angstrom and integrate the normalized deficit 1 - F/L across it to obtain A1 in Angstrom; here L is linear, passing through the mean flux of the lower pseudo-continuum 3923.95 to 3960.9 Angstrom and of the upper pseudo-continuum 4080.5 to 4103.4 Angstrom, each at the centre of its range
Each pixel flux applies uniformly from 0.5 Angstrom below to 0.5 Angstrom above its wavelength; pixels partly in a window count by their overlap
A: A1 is 1.4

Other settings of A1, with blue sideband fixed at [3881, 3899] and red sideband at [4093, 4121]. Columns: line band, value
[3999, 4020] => 1.44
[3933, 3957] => 1.38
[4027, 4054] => 1.14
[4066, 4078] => 0.38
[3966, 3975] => 0.99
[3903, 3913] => 0.55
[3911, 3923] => 0.22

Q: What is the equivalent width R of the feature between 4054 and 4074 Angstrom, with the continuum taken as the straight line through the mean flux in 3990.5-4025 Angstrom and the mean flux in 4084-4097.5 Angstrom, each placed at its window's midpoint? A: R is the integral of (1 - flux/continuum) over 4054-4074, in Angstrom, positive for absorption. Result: 2.3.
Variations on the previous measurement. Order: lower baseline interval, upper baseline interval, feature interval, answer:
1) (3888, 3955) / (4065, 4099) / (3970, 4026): 4.44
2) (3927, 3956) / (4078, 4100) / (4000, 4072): 6.94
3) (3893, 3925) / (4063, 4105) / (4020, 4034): 1.29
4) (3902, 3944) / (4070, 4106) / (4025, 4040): 1.00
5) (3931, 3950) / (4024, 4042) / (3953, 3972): -0.69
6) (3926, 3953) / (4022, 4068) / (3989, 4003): -0.35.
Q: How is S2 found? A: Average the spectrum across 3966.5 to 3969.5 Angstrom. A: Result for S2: 17.5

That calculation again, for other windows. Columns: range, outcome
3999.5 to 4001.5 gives 18.6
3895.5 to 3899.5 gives 19.2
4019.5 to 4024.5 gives 17.4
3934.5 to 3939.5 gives 16.5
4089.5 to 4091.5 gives 18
